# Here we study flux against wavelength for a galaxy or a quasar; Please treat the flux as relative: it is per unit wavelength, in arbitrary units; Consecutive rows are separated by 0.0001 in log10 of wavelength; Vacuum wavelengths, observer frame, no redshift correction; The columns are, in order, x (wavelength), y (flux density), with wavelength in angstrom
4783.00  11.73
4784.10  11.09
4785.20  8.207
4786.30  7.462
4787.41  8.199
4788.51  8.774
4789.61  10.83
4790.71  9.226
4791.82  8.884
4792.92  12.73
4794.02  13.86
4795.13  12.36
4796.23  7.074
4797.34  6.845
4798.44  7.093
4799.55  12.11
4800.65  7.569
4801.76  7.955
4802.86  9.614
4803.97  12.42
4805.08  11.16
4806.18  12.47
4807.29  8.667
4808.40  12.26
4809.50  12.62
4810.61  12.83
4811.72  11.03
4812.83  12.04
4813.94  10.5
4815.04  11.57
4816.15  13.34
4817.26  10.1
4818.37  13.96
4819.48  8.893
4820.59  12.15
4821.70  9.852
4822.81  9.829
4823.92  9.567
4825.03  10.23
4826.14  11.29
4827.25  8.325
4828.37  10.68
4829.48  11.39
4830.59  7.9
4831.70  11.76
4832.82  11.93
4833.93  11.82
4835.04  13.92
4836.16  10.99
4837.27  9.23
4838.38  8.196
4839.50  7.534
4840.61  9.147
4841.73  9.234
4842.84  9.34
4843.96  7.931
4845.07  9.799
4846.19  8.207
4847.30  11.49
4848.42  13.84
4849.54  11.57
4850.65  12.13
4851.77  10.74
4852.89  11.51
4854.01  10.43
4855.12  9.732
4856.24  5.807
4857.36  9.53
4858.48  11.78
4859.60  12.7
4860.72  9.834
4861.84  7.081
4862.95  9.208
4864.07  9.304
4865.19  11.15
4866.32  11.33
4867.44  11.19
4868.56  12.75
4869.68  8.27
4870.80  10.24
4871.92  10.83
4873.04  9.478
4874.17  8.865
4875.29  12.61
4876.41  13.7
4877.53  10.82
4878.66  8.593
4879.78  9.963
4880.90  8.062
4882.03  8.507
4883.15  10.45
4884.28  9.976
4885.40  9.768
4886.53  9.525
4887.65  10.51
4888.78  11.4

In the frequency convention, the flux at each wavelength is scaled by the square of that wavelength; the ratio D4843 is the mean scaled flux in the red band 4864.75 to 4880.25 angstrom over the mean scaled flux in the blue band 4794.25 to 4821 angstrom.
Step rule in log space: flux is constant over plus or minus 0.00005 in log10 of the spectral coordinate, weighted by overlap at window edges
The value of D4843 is 1.02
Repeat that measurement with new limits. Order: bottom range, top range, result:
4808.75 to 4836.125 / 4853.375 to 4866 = 0.89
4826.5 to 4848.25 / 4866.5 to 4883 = 1.05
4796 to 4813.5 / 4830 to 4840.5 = 1.01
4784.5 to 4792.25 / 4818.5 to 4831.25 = 1.17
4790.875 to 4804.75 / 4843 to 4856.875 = 1.06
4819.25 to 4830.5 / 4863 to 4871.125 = 1.05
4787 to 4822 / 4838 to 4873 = 0.97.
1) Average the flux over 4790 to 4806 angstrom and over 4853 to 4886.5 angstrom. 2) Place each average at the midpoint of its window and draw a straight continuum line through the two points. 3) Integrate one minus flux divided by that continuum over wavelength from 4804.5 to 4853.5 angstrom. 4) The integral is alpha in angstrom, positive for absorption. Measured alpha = -3.5 angstrom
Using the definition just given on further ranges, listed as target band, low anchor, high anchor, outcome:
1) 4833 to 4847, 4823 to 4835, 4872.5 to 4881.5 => 1.10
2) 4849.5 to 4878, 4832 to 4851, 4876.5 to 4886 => -1.31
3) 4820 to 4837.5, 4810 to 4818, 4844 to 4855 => 0.99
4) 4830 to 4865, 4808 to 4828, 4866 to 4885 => 1.89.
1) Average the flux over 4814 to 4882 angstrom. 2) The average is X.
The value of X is 10.4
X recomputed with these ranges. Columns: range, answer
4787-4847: 10.3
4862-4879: 10.5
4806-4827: 11.2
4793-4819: 10.9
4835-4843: 9.44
